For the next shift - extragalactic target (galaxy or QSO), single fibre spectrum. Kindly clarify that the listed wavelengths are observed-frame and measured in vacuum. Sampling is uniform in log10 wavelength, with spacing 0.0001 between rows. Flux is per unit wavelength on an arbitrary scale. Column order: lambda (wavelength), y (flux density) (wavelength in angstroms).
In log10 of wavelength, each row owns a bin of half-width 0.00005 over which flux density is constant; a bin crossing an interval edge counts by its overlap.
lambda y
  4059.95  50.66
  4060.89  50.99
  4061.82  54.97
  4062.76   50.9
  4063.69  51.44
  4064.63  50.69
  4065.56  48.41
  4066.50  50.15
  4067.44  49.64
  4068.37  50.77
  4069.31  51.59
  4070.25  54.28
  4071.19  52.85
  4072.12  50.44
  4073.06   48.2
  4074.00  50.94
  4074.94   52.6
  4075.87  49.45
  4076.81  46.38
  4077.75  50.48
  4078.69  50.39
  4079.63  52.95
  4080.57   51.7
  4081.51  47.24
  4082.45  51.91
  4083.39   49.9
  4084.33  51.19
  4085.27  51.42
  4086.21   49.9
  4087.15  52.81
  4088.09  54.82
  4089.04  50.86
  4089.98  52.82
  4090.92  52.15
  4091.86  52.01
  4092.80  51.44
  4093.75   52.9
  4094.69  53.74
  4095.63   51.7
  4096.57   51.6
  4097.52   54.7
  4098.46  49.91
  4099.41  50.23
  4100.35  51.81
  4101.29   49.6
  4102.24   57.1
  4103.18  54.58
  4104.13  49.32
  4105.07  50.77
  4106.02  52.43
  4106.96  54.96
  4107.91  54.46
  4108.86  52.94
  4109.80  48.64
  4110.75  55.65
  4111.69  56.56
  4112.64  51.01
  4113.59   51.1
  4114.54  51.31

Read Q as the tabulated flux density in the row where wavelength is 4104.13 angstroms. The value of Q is 49.32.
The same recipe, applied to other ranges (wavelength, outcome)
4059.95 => 50.66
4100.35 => 51.81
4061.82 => 54.97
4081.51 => 47.24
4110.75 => 55.65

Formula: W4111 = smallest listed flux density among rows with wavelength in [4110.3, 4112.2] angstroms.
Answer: 55.65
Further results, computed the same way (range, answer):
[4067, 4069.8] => 49.64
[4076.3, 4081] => 46.38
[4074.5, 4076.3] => 49.45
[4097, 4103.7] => 49.6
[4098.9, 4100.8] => 50.23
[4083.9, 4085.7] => 51.19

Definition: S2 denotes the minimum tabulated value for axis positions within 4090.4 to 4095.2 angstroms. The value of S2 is 51.44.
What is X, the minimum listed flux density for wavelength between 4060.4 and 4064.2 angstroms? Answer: 50.9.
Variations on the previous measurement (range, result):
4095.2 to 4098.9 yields 49.91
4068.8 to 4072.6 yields 50.44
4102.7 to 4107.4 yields 49.32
